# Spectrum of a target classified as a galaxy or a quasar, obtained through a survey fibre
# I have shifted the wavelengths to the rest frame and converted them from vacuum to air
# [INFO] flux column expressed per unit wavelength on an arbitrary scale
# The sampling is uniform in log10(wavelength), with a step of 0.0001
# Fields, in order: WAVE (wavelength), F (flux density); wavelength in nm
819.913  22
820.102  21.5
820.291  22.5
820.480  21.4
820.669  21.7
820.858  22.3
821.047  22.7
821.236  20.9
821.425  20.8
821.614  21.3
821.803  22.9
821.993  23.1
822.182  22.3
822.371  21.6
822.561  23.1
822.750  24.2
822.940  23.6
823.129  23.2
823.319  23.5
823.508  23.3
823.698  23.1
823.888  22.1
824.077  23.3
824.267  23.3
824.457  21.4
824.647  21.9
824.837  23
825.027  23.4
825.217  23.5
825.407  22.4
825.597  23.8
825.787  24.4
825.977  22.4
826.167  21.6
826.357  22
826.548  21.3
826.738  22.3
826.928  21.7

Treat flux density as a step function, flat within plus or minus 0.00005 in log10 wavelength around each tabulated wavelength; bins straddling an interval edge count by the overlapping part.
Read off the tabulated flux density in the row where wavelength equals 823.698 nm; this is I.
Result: 23.1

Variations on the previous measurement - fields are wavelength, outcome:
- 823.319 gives 23.5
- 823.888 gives 22.1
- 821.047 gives 22.7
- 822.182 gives 22.3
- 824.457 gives 21.4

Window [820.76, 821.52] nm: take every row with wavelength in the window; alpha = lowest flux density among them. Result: 20.8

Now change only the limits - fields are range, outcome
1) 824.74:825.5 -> 22.4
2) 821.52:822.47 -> 21.3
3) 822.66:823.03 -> 23.6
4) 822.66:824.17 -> 22.1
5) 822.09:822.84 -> 21.6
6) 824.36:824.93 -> 21.4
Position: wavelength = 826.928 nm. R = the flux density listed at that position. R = 21.7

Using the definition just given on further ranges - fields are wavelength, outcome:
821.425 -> 20.8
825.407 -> 22.4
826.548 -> 21.3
